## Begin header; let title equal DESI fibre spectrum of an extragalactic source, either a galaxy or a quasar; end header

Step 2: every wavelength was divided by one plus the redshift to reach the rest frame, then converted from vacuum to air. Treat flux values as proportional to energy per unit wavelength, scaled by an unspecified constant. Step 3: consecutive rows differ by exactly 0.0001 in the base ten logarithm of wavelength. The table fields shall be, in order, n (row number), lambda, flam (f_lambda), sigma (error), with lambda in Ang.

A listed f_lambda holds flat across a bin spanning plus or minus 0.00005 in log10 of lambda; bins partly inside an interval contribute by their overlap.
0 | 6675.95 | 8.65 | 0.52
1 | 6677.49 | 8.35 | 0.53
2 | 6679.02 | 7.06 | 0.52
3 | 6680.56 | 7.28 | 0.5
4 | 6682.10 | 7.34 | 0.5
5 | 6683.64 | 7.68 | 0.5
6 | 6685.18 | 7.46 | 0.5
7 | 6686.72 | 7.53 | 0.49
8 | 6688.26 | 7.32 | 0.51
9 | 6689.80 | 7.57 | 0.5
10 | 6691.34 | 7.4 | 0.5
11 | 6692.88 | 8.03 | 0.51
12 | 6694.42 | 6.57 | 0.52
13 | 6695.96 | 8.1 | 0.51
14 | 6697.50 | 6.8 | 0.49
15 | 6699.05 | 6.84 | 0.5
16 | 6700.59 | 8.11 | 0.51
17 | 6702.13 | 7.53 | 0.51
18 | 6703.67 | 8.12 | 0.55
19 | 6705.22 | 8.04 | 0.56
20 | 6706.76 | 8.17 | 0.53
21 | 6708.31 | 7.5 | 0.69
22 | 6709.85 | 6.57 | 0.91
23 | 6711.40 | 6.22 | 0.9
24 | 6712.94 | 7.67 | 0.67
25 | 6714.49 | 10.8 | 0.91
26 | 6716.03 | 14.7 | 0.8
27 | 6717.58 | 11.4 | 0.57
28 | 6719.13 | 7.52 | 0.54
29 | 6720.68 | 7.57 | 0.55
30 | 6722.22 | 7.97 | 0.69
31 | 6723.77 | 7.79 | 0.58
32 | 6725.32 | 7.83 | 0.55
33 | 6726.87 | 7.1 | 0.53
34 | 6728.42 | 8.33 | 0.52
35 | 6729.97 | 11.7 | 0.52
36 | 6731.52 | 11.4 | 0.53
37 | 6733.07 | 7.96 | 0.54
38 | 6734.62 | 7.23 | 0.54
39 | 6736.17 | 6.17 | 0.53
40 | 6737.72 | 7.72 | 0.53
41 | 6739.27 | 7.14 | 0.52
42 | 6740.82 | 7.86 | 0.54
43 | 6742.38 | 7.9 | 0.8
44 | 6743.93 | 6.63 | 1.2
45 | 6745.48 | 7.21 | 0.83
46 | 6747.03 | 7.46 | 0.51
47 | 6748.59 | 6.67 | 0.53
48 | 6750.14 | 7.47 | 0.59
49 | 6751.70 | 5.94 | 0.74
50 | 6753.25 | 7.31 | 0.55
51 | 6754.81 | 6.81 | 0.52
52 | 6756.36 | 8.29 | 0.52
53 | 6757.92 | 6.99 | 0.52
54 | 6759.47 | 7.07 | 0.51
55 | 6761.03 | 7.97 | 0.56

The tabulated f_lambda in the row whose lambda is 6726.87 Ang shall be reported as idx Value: 7.1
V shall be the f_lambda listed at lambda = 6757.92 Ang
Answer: 6.99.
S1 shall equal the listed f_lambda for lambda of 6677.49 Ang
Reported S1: 8.35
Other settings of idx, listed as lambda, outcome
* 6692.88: 8.03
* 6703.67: 8.12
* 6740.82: 7.86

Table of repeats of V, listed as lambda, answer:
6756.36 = 8.29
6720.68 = 7.57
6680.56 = 7.28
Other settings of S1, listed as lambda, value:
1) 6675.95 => 8.65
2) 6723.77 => 7.79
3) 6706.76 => 8.17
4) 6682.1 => 7.34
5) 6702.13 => 7.53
